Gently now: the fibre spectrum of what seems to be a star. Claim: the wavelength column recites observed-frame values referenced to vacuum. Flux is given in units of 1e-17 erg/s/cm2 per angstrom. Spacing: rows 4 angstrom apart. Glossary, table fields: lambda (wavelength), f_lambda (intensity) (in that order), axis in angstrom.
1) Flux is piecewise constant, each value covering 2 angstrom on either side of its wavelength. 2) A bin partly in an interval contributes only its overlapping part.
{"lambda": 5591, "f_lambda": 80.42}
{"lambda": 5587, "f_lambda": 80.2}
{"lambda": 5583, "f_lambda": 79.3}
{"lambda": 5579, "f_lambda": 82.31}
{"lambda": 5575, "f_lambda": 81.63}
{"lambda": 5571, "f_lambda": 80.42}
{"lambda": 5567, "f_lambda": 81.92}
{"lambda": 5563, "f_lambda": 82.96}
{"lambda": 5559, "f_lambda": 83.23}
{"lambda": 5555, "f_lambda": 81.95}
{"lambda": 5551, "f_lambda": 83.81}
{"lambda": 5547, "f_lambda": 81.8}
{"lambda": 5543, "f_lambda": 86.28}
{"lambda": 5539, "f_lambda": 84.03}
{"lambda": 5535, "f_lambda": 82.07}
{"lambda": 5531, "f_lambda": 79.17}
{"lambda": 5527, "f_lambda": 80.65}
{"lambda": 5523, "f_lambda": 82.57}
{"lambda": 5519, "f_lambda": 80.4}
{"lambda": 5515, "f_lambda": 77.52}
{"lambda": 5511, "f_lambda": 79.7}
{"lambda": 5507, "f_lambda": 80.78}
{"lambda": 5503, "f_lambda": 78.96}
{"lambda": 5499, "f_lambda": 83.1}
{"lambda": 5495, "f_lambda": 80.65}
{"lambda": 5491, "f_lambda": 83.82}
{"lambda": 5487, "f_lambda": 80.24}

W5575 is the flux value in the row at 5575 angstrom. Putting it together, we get 81.63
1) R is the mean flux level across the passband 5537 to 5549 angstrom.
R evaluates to 84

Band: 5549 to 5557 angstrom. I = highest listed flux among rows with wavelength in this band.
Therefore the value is 83.81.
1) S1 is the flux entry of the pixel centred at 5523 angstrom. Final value 82.57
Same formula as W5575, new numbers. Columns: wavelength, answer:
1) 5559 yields 83.23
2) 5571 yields 80.42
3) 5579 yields 82.31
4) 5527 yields 80.65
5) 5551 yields 83.81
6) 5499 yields 83.1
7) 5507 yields 80.78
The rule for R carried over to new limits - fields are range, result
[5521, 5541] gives 81.7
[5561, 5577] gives 81.7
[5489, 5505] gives 81.6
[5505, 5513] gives 80.2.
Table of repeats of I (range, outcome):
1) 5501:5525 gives 82.57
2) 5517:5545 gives 86.28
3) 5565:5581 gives 82.31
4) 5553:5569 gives 83.23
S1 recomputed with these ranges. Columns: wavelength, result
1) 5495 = 80.65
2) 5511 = 79.7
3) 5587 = 80.2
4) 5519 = 80.4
